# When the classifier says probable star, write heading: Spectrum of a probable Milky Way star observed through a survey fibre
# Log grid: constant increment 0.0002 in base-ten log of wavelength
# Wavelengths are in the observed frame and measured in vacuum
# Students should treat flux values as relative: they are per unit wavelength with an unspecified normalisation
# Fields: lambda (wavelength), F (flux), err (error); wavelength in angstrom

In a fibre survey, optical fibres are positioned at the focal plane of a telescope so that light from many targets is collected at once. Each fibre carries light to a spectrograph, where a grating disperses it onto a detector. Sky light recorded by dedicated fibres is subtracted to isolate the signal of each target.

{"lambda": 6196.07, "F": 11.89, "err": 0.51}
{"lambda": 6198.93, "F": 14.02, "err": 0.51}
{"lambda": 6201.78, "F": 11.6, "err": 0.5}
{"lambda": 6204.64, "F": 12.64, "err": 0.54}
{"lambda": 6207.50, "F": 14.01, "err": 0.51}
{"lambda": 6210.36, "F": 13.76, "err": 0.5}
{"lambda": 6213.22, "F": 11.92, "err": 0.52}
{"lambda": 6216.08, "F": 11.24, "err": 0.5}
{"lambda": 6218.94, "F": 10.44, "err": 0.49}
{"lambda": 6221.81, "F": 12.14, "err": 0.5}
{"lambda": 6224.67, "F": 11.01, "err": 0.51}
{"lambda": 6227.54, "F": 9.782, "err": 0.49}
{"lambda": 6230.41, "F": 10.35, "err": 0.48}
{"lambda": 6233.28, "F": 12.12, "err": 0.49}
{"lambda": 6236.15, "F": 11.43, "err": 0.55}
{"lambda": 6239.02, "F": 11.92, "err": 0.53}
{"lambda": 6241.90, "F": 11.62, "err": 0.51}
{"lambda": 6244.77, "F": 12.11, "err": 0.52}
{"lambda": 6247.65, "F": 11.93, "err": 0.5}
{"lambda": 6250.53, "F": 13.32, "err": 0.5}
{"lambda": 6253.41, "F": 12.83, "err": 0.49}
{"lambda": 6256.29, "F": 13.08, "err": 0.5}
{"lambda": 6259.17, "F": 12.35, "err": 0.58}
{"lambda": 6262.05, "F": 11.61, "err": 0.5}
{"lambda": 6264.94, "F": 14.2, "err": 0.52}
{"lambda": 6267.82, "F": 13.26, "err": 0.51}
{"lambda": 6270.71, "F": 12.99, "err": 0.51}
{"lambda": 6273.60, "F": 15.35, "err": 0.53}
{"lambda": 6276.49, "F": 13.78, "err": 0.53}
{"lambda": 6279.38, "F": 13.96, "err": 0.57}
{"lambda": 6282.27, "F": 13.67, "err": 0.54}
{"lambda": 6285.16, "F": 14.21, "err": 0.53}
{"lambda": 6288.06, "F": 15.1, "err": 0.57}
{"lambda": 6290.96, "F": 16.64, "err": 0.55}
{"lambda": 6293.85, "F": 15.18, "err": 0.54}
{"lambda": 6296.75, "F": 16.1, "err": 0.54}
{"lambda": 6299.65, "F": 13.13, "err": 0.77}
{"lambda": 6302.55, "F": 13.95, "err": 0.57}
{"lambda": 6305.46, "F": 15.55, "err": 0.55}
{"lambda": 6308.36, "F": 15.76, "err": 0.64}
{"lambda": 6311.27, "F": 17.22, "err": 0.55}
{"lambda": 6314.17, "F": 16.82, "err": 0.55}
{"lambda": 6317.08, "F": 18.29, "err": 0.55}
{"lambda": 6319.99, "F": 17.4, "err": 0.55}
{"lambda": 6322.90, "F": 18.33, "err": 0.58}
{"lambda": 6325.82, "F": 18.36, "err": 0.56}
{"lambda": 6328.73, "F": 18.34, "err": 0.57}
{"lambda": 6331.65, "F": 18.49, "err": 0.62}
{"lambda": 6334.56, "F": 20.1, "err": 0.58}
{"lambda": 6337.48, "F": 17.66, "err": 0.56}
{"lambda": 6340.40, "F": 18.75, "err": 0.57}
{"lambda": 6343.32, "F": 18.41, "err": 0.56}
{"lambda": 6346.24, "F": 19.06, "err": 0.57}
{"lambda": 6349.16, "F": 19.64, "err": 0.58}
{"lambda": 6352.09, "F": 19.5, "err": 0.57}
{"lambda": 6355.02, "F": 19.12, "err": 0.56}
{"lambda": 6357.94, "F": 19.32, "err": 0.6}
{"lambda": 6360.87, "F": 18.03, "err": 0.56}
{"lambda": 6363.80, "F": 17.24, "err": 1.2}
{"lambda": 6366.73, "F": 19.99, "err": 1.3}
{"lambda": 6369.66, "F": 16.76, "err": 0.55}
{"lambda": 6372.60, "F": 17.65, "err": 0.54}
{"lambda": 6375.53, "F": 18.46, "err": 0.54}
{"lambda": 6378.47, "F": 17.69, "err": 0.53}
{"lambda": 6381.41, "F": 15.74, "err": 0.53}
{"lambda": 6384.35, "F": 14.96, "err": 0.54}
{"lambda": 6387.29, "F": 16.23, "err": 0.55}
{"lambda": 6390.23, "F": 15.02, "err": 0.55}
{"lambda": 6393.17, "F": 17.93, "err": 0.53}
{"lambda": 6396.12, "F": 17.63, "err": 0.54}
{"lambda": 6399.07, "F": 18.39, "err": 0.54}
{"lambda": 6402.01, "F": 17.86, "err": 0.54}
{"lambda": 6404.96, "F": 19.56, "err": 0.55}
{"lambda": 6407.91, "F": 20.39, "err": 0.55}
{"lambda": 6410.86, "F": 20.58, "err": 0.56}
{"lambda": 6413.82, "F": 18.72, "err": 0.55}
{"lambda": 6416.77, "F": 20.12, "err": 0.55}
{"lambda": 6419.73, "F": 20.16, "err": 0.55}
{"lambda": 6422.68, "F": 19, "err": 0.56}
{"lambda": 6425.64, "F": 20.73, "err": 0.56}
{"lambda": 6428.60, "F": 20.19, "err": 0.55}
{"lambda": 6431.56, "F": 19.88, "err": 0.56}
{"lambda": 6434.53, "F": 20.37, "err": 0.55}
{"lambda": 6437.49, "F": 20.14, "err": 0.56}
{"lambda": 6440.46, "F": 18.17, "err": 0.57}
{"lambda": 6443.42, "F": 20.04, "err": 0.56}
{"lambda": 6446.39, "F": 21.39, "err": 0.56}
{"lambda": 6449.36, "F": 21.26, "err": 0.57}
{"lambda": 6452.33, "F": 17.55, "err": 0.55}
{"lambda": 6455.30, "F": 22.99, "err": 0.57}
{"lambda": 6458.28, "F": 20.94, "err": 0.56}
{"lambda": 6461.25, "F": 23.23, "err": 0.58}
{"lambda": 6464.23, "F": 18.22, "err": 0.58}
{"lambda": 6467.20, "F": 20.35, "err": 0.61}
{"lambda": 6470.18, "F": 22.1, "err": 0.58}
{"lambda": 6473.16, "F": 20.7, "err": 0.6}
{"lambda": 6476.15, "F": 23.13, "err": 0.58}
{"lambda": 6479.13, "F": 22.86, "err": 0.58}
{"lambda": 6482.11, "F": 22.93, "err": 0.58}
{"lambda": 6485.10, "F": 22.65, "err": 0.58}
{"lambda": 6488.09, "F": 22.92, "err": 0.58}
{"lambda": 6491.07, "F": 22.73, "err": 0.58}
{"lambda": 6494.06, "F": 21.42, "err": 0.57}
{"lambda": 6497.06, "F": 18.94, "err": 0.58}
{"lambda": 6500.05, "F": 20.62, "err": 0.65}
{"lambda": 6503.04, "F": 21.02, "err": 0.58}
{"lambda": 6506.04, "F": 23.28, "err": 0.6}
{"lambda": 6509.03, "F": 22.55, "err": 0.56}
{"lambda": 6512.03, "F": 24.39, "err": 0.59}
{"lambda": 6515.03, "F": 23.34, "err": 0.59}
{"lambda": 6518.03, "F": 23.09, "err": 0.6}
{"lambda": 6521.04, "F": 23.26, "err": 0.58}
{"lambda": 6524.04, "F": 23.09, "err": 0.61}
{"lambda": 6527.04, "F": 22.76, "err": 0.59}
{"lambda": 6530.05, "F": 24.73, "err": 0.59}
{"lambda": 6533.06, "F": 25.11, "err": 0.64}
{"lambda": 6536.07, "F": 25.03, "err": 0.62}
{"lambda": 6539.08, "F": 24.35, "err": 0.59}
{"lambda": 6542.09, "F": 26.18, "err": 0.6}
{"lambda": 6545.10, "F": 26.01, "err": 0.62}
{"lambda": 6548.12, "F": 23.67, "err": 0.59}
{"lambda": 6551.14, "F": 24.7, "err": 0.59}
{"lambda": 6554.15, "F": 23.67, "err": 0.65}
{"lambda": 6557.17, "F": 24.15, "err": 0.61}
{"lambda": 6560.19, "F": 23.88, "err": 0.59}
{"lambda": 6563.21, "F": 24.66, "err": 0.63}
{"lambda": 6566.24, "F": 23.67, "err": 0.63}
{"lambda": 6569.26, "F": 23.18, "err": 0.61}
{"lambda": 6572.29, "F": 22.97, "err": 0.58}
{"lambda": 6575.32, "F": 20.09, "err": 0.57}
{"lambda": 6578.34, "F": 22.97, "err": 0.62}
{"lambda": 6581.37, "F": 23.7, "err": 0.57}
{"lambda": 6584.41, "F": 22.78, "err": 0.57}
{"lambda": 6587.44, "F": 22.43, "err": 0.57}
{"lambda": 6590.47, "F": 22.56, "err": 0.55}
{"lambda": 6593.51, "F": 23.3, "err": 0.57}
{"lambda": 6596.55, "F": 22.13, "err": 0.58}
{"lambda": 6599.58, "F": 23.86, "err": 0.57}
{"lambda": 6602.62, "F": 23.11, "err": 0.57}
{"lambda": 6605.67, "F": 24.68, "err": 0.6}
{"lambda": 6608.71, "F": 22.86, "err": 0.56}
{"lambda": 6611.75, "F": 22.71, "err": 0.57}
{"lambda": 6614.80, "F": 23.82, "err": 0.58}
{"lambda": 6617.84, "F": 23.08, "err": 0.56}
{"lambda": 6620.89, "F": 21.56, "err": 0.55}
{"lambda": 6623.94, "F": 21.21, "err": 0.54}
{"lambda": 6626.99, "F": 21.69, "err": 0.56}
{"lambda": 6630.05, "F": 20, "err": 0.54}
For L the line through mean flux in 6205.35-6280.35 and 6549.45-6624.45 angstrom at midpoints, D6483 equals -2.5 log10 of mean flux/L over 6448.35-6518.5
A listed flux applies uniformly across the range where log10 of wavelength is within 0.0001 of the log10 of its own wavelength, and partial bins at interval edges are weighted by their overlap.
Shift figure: -0.10 mag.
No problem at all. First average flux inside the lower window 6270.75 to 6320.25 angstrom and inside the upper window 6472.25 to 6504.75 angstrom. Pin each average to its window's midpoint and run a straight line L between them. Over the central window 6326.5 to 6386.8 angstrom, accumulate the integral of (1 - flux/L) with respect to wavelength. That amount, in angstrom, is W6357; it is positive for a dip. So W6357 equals -3.1 angstrom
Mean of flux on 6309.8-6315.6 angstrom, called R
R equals 17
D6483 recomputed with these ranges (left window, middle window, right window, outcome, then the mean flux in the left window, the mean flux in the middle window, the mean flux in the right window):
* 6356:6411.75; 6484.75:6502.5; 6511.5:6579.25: 0.024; 17.9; 21.5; 23.9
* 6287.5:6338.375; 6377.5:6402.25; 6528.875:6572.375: 0.153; 16.8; 16.8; 24.4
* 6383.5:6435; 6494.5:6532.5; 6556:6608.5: -0.058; 18.8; 22.6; 23.2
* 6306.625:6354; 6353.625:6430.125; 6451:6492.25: 0.079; 18.3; 18.4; 21.7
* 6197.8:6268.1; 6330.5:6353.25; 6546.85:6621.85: -0.212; 12.2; 19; 23.2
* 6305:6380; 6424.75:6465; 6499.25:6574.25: 0.038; 18.2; 20.4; 23.7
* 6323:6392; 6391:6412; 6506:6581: 0.037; 18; 18.8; 23.8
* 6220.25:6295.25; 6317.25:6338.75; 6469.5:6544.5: -0.168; 12.9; 18.4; 23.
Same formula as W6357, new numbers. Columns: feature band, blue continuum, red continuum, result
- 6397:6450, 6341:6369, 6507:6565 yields 2.7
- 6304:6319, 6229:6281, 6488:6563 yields -1.8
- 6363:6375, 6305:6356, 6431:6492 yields 0.7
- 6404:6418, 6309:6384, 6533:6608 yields -0.1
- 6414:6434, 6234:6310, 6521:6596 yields -1.0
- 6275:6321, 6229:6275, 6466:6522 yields -3.2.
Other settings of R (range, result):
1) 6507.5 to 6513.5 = 23.5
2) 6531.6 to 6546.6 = 25.3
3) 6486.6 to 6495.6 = 22.3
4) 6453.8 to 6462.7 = 22.4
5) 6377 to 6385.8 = 16.1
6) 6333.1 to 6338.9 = 18.9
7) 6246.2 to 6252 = 12.6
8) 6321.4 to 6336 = 18.7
